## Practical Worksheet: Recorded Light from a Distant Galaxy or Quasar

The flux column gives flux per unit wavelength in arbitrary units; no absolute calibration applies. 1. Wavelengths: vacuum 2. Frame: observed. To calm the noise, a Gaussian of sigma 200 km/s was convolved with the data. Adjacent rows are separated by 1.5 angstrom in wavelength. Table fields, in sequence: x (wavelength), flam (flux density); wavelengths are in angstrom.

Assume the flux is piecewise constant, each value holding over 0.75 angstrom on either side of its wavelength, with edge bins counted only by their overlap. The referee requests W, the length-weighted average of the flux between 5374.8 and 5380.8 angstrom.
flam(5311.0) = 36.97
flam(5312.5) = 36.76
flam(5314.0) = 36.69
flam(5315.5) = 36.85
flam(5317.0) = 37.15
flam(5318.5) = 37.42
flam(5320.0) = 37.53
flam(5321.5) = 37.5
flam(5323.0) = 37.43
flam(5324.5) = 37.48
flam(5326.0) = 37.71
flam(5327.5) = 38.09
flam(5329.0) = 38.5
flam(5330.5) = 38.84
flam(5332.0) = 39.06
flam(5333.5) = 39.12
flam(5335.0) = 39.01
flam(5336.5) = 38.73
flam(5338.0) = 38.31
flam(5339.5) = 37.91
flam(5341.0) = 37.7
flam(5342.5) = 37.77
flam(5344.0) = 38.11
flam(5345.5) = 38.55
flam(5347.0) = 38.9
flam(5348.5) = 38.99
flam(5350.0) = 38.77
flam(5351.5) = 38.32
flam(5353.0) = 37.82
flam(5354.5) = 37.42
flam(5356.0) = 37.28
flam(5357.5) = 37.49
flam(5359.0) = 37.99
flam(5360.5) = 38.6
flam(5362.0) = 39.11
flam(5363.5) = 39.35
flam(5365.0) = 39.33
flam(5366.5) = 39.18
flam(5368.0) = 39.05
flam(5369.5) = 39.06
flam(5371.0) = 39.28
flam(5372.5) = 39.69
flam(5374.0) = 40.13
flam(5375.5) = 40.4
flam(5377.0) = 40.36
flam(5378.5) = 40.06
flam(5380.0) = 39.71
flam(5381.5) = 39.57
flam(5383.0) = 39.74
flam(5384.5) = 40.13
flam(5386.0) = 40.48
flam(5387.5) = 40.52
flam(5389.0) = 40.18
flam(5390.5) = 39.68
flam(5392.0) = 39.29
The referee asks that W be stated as 40.1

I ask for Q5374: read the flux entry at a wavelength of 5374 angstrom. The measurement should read 40.13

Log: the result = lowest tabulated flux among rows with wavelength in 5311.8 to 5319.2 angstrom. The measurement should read 36.69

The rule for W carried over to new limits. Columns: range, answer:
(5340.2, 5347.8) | 38.2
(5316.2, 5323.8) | 37.4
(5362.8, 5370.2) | 39.2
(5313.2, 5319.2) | 37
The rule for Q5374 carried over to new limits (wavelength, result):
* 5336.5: 38.73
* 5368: 39.05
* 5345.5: 38.55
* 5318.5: 37.42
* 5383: 39.74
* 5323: 37.43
